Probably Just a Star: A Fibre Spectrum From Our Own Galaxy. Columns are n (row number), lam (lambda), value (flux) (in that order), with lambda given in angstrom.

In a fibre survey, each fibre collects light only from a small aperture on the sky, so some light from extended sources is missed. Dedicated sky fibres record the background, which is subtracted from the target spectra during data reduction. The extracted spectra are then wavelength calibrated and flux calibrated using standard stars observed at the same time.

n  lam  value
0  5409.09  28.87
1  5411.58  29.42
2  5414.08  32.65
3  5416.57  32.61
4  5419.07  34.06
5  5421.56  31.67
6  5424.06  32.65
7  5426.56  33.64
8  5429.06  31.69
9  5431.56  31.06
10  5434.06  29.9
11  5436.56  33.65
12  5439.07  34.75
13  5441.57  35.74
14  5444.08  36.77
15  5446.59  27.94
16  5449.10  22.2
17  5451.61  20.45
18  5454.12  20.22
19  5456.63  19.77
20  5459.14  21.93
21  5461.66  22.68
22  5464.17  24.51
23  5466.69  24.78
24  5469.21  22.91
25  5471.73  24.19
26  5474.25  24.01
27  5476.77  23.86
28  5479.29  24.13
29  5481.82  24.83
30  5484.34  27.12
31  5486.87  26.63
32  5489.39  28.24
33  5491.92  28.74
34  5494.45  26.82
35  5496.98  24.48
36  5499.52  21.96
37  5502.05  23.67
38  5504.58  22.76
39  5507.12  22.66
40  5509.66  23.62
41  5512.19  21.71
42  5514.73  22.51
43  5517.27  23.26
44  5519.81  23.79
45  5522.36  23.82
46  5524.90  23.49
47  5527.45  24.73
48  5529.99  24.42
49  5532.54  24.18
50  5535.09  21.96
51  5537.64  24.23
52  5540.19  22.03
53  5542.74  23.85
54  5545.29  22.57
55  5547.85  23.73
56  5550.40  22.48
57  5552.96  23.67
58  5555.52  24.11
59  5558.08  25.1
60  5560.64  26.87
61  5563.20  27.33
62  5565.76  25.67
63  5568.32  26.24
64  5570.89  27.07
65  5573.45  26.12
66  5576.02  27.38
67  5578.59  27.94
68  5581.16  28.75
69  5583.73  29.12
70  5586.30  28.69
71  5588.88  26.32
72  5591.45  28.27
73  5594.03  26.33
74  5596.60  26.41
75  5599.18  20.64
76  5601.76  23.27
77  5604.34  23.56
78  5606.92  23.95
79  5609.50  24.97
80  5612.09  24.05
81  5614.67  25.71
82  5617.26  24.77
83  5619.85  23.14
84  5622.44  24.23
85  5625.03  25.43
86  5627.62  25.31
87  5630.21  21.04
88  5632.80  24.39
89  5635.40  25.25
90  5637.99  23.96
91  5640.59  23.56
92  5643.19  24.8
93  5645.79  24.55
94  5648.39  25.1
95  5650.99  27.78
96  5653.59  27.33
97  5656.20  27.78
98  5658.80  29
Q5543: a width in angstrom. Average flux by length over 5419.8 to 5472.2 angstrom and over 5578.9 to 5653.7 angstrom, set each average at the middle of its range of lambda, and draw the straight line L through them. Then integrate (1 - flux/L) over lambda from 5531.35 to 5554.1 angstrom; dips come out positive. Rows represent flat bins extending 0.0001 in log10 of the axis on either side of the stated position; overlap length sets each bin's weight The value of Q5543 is 2.7 angstrom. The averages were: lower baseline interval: 27.9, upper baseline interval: 25.2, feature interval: 23.2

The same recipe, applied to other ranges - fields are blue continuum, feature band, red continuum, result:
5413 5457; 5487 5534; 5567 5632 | 6.5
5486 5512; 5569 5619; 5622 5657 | -2.0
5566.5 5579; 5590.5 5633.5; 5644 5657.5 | 3.6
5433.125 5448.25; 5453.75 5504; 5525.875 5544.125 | 8.1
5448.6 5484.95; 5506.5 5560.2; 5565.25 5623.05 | 2.2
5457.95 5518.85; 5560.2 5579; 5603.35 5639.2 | -1.9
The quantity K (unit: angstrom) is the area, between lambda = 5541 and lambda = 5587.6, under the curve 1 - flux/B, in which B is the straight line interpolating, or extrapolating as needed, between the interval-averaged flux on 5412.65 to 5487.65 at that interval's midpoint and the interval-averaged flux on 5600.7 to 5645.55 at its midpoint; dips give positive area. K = -0.9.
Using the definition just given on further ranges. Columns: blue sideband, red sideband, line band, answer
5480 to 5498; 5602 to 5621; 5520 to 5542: 1.9 angstrom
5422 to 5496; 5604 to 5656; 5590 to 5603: 0.1 angstrom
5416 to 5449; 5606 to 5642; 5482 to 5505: 3.2 angstrom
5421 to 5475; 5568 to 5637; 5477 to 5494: 0.4 angstrom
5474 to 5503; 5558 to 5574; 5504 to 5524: 2.1 angstrom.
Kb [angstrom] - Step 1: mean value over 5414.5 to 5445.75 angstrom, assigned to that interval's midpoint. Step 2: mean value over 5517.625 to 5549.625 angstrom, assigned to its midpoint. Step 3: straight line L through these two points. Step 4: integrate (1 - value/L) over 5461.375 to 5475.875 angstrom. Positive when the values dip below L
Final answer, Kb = 2.8 angstrom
